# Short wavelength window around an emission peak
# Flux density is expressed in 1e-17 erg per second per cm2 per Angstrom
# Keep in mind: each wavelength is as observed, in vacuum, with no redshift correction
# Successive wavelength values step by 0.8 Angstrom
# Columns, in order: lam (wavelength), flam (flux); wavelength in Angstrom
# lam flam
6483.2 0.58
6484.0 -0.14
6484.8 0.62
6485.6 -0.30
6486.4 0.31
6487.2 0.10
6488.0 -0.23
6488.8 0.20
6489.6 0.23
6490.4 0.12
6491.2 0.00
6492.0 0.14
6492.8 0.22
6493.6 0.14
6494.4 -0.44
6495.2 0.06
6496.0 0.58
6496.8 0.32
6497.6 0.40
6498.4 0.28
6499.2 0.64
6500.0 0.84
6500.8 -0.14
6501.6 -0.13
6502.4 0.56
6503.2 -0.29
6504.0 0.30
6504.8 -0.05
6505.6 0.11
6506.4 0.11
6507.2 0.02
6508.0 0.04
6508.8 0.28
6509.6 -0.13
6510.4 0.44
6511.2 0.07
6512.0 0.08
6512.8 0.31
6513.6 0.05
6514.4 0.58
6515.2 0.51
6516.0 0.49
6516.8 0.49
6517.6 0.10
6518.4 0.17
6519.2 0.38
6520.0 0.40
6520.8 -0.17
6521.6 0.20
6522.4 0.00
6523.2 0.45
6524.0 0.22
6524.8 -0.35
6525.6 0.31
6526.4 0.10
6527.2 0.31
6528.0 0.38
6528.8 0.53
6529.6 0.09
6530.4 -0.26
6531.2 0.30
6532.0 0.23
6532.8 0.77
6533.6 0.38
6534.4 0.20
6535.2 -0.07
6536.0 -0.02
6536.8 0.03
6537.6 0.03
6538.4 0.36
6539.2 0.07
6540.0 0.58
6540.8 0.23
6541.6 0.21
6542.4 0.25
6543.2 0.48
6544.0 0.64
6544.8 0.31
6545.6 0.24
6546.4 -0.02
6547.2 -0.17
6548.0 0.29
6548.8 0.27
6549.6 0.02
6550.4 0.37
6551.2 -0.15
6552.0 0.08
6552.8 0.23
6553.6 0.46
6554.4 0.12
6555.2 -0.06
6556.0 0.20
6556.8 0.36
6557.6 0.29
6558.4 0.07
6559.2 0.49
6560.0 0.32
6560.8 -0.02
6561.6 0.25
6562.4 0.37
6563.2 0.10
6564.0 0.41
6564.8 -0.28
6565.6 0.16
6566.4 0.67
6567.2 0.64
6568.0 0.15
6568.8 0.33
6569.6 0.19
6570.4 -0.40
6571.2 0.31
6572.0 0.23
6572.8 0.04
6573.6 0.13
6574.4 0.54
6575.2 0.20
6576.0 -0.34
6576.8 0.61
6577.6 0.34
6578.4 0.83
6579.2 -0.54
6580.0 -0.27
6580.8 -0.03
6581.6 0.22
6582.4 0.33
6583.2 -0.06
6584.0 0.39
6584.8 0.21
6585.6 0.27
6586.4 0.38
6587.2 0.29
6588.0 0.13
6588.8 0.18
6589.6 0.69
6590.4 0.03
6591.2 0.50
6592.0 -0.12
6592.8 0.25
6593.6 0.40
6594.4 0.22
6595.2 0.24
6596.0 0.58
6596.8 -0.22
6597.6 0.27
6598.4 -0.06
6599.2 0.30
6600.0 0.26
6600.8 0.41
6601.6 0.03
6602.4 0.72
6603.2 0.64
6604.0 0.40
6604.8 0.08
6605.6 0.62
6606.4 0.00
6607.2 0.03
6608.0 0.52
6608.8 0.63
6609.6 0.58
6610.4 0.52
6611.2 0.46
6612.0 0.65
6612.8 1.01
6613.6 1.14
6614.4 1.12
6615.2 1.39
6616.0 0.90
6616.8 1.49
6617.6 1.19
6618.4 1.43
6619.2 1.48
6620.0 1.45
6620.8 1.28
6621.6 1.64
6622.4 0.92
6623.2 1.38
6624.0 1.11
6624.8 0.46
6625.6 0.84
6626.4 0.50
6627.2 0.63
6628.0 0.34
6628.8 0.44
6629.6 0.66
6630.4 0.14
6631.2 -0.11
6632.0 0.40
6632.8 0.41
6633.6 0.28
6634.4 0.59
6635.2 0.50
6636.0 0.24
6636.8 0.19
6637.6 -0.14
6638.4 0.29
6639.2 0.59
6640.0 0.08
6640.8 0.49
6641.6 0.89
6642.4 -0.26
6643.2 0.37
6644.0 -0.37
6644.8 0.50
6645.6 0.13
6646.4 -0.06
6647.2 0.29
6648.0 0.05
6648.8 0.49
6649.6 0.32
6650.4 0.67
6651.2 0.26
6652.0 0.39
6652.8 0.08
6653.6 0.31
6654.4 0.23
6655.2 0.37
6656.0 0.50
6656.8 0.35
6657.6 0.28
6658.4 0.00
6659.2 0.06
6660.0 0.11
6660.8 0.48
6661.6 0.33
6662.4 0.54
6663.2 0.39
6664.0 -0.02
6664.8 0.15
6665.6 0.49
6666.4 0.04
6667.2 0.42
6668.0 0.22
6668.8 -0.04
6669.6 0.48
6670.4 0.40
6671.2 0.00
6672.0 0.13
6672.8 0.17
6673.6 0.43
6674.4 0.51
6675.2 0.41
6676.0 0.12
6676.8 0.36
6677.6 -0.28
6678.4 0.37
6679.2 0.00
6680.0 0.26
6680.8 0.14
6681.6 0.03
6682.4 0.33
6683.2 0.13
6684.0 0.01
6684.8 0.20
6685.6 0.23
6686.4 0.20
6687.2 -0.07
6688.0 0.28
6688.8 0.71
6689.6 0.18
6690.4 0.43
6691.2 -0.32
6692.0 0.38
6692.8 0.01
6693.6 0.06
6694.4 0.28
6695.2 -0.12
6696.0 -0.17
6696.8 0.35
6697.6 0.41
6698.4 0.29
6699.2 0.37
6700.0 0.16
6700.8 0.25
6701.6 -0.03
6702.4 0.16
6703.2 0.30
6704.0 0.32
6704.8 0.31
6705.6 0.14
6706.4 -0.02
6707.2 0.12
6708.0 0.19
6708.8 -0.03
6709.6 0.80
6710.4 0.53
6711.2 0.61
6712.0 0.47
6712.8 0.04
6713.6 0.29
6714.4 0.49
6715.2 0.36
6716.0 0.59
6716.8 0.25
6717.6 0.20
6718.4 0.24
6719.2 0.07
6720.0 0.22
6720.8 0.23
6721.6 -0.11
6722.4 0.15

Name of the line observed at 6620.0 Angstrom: [O II] 3727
